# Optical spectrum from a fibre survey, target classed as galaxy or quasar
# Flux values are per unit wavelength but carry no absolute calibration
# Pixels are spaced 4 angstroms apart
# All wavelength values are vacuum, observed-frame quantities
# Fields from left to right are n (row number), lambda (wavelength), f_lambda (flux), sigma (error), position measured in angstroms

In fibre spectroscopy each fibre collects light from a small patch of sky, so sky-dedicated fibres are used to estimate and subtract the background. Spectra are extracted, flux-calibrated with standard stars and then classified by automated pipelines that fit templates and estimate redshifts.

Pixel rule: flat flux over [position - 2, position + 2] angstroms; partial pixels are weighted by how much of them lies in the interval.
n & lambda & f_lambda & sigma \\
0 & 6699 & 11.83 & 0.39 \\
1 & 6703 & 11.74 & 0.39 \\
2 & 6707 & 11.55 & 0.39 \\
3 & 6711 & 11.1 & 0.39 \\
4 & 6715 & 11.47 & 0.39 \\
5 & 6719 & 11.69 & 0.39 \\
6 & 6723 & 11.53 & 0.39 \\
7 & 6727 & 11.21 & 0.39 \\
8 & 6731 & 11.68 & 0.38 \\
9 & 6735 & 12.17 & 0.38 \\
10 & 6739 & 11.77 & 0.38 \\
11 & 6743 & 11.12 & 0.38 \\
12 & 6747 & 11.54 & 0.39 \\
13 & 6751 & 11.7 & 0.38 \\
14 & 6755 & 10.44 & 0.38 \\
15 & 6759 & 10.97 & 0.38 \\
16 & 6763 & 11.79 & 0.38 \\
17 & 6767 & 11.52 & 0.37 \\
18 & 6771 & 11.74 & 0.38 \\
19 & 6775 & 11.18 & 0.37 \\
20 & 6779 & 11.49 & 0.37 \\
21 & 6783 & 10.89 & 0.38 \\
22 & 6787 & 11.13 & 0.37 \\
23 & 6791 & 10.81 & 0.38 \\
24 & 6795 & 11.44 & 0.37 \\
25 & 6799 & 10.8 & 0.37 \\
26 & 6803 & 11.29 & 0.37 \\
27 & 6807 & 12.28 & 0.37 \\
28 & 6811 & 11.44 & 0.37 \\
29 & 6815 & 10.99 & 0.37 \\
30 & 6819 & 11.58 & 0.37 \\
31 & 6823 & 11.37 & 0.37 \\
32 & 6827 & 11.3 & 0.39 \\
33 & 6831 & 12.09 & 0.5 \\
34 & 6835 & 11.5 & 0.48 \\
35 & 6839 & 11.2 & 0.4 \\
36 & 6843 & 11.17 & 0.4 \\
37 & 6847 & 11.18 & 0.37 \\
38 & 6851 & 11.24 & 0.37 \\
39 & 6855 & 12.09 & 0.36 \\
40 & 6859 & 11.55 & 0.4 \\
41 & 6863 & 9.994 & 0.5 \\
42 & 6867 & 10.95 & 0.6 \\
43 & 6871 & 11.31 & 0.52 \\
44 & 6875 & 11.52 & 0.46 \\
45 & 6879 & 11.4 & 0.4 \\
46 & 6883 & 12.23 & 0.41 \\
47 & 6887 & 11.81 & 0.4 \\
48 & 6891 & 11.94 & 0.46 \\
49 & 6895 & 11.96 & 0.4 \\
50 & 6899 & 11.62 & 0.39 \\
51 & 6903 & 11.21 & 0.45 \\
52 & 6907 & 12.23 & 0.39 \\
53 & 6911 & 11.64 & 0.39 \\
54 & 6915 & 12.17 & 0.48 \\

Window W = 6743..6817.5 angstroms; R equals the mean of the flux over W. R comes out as 11.3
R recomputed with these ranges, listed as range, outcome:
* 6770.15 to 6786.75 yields 11.3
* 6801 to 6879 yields 11.4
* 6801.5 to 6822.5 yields 11.5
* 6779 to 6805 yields 11.1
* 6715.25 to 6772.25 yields 11.5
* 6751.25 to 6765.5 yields 11.2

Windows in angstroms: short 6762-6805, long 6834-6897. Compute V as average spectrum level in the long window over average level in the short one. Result 1.02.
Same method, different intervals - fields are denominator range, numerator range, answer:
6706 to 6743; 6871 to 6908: 1.02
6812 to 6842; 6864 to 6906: 1.01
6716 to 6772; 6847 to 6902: 1.00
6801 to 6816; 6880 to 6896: 1.04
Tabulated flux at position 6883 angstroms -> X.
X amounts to 12.23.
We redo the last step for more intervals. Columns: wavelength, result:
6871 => 11.31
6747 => 11.54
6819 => 11.58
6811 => 11.44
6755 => 10.44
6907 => 12.23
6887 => 11.81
